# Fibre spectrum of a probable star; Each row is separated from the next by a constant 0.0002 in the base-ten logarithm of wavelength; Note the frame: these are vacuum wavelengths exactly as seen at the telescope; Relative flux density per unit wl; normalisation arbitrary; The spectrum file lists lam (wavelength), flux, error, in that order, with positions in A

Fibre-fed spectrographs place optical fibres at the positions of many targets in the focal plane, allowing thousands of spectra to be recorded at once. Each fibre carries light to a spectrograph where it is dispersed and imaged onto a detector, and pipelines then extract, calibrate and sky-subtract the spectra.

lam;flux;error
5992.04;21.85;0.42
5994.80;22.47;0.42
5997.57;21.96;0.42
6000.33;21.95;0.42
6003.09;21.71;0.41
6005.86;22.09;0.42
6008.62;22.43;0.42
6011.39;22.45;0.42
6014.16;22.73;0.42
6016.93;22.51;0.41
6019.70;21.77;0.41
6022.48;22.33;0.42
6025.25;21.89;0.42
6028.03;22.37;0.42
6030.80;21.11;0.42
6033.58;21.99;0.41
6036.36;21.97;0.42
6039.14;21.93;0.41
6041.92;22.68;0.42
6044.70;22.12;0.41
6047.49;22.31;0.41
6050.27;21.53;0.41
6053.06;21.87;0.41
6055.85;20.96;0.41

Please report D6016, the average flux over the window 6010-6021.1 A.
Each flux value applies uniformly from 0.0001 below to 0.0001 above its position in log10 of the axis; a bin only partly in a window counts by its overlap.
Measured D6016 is 22.3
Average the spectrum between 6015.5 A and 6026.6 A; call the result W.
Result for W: 22.1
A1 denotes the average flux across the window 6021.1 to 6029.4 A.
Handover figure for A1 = 22.2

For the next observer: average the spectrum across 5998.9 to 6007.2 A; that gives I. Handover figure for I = 21.9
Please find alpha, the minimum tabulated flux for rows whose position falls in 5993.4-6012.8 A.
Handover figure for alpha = 21.71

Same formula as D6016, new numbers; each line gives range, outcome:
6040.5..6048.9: 22.4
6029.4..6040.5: 21.8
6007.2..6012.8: 22.5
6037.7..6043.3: 22.3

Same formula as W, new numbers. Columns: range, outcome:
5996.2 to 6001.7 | 22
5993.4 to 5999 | 22.2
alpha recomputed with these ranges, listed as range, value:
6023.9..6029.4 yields 21.89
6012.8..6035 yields 21.11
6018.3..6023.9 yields 21.77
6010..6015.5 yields 22.45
